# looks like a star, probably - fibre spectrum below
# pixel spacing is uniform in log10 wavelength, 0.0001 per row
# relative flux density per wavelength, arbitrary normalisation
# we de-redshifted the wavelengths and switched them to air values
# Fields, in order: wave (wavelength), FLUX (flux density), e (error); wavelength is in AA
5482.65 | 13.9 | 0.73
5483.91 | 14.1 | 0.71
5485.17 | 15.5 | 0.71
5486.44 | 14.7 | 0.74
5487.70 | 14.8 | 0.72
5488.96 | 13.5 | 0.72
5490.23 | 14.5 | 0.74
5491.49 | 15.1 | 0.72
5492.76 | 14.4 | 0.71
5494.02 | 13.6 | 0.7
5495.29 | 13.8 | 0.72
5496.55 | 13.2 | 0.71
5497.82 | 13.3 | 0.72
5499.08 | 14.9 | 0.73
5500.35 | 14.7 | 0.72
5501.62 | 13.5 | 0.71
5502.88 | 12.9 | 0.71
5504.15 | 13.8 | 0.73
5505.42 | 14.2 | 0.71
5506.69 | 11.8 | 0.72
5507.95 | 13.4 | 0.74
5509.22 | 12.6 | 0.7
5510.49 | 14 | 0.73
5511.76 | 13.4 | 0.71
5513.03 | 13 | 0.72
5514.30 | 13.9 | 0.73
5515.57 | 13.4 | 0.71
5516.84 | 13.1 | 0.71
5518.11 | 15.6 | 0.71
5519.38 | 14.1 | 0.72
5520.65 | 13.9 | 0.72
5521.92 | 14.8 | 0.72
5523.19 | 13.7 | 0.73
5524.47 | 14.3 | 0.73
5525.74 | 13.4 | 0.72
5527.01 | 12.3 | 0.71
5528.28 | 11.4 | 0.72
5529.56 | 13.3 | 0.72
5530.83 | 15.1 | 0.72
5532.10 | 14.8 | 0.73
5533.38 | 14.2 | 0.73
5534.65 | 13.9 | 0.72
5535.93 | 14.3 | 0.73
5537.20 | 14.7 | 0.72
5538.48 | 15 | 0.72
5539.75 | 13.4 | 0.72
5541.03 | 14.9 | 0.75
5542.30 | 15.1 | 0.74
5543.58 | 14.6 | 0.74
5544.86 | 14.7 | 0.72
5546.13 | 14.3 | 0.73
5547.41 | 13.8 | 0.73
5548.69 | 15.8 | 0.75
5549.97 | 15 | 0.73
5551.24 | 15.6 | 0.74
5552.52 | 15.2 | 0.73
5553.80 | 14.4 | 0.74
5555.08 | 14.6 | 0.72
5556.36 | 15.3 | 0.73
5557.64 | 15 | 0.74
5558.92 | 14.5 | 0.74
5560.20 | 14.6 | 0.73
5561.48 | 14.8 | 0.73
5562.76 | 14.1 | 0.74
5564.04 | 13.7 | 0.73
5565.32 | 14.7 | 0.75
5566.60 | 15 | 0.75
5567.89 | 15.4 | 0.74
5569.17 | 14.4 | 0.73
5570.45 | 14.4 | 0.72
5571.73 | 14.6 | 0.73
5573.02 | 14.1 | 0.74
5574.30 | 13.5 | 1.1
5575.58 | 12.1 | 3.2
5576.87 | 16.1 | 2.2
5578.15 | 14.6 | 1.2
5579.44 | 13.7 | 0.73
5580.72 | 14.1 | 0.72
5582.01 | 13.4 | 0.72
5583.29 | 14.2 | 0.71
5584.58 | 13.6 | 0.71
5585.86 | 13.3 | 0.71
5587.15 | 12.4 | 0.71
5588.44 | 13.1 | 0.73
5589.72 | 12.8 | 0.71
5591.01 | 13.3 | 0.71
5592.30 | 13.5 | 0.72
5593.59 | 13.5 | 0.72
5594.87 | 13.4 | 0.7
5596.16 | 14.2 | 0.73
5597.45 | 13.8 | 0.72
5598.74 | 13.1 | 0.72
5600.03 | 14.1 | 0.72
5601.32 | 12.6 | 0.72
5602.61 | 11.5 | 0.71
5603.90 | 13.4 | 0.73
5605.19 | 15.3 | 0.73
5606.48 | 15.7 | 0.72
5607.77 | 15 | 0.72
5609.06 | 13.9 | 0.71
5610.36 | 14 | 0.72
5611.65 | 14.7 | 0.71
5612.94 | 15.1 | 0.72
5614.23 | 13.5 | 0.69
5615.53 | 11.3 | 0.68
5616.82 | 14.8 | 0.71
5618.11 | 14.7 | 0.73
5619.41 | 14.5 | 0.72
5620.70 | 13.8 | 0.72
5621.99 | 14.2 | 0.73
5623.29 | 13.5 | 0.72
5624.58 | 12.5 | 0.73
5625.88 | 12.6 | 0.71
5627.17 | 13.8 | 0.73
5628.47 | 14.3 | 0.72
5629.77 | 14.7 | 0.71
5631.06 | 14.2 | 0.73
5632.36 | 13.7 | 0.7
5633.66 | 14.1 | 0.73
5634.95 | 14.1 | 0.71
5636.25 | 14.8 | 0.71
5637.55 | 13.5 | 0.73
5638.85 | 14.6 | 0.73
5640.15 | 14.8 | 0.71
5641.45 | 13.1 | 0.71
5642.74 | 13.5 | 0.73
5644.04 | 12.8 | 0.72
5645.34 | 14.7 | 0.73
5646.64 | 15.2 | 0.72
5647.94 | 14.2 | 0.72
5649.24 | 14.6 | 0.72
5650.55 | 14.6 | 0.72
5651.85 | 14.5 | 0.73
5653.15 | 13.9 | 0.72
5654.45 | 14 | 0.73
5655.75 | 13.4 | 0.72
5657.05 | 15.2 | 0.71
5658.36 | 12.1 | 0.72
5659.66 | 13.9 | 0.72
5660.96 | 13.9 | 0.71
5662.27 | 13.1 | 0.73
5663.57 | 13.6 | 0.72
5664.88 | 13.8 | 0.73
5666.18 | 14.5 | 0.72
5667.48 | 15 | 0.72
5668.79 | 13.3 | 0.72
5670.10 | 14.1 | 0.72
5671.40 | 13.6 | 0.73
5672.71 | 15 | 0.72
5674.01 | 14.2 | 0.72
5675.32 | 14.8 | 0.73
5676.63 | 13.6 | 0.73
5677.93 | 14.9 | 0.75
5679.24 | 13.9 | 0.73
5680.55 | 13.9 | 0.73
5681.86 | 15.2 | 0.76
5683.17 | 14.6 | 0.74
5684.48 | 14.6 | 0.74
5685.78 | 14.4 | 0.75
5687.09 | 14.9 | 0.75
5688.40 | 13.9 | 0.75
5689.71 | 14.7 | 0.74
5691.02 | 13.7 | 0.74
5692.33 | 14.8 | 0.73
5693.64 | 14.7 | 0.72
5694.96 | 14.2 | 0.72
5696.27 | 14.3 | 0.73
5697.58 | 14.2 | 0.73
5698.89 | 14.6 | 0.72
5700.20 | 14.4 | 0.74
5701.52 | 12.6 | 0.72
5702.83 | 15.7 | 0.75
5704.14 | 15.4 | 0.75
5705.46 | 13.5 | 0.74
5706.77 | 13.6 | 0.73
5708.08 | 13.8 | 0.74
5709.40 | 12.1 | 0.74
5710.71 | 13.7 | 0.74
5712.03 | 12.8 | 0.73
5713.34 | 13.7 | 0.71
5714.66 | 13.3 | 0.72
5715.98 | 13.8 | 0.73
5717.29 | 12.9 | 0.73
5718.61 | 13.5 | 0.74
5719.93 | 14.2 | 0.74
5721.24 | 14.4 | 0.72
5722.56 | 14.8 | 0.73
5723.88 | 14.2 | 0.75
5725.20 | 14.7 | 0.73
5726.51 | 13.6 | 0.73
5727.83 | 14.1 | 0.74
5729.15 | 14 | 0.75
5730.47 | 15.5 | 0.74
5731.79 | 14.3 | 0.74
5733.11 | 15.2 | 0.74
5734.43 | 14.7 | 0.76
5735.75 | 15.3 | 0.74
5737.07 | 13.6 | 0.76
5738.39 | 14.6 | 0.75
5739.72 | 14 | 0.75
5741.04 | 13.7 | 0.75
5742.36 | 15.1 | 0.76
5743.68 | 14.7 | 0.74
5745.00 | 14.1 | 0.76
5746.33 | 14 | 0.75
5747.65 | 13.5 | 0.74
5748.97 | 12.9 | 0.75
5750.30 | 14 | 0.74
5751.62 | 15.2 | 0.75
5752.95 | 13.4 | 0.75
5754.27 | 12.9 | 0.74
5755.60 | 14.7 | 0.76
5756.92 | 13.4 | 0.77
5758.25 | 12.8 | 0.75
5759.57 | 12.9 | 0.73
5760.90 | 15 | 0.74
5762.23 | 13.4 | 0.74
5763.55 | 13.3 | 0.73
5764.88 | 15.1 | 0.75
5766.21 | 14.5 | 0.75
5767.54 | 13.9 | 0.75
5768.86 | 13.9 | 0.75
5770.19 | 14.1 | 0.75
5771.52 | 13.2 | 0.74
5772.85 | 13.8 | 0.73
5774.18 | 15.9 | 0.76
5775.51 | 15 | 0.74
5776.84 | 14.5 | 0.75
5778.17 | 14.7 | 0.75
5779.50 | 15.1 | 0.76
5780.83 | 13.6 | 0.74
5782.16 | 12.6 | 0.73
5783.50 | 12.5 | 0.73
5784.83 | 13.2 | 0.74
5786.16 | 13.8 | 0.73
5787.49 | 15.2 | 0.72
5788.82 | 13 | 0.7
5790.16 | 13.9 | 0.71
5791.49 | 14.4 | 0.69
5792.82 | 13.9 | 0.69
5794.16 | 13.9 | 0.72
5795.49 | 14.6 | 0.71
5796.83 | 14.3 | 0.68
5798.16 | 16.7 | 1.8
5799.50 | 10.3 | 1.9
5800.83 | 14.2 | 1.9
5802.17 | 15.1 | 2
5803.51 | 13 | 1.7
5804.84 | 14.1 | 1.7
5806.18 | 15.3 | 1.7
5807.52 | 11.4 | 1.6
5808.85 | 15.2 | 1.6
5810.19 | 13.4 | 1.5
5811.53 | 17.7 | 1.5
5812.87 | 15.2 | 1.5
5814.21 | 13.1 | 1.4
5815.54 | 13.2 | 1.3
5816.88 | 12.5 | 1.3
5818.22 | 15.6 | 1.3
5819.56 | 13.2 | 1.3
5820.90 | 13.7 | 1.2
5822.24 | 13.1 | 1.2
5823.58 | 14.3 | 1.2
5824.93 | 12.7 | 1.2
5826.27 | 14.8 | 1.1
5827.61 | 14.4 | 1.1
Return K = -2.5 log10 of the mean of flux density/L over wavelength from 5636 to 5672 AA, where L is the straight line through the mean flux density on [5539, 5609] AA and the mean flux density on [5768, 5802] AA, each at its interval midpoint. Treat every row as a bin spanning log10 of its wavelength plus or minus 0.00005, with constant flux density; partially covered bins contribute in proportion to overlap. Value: 0.009 mag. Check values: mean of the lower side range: 14.2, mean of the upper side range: 14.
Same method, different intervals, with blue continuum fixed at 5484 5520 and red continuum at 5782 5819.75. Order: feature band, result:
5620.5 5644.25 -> 0.006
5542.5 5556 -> -0.069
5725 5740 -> -0.039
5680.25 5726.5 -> -0.012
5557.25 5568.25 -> -0.054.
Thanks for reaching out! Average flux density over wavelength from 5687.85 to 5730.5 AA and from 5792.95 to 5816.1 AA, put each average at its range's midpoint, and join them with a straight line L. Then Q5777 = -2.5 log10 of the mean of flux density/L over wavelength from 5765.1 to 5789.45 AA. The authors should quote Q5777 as 0.01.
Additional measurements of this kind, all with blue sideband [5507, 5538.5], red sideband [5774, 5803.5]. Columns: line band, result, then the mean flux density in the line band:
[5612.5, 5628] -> 0.02 mag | 13.7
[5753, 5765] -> 0.03 mag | 13.6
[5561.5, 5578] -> -0.04 mag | 14.4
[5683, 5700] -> -0.04 mag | 14.4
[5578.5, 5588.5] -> 0.03 mag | 13.5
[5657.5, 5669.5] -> 0.02 mag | 13.7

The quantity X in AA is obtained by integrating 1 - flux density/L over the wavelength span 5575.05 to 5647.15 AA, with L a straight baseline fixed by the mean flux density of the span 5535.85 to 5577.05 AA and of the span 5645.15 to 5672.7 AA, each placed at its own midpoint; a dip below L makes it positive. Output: 2.4 AA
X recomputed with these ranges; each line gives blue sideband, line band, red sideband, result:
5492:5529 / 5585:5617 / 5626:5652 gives 0.8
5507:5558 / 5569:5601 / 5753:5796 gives 0.9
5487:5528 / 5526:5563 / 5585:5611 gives -2.0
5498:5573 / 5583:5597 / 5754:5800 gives 0.8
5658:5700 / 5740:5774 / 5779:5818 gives 0.3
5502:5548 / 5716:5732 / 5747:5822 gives -0.2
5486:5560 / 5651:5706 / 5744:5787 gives -0.9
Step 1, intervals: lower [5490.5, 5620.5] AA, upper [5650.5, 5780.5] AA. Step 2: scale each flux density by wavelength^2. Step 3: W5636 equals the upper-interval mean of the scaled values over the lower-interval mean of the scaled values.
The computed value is 1.1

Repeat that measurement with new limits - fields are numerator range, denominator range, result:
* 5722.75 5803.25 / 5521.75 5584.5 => 1.06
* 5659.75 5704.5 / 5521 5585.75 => 1.04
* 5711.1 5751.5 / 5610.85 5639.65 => 1.05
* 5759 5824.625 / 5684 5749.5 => 1.02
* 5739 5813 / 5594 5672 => 1.06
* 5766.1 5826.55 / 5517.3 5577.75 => 1.06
